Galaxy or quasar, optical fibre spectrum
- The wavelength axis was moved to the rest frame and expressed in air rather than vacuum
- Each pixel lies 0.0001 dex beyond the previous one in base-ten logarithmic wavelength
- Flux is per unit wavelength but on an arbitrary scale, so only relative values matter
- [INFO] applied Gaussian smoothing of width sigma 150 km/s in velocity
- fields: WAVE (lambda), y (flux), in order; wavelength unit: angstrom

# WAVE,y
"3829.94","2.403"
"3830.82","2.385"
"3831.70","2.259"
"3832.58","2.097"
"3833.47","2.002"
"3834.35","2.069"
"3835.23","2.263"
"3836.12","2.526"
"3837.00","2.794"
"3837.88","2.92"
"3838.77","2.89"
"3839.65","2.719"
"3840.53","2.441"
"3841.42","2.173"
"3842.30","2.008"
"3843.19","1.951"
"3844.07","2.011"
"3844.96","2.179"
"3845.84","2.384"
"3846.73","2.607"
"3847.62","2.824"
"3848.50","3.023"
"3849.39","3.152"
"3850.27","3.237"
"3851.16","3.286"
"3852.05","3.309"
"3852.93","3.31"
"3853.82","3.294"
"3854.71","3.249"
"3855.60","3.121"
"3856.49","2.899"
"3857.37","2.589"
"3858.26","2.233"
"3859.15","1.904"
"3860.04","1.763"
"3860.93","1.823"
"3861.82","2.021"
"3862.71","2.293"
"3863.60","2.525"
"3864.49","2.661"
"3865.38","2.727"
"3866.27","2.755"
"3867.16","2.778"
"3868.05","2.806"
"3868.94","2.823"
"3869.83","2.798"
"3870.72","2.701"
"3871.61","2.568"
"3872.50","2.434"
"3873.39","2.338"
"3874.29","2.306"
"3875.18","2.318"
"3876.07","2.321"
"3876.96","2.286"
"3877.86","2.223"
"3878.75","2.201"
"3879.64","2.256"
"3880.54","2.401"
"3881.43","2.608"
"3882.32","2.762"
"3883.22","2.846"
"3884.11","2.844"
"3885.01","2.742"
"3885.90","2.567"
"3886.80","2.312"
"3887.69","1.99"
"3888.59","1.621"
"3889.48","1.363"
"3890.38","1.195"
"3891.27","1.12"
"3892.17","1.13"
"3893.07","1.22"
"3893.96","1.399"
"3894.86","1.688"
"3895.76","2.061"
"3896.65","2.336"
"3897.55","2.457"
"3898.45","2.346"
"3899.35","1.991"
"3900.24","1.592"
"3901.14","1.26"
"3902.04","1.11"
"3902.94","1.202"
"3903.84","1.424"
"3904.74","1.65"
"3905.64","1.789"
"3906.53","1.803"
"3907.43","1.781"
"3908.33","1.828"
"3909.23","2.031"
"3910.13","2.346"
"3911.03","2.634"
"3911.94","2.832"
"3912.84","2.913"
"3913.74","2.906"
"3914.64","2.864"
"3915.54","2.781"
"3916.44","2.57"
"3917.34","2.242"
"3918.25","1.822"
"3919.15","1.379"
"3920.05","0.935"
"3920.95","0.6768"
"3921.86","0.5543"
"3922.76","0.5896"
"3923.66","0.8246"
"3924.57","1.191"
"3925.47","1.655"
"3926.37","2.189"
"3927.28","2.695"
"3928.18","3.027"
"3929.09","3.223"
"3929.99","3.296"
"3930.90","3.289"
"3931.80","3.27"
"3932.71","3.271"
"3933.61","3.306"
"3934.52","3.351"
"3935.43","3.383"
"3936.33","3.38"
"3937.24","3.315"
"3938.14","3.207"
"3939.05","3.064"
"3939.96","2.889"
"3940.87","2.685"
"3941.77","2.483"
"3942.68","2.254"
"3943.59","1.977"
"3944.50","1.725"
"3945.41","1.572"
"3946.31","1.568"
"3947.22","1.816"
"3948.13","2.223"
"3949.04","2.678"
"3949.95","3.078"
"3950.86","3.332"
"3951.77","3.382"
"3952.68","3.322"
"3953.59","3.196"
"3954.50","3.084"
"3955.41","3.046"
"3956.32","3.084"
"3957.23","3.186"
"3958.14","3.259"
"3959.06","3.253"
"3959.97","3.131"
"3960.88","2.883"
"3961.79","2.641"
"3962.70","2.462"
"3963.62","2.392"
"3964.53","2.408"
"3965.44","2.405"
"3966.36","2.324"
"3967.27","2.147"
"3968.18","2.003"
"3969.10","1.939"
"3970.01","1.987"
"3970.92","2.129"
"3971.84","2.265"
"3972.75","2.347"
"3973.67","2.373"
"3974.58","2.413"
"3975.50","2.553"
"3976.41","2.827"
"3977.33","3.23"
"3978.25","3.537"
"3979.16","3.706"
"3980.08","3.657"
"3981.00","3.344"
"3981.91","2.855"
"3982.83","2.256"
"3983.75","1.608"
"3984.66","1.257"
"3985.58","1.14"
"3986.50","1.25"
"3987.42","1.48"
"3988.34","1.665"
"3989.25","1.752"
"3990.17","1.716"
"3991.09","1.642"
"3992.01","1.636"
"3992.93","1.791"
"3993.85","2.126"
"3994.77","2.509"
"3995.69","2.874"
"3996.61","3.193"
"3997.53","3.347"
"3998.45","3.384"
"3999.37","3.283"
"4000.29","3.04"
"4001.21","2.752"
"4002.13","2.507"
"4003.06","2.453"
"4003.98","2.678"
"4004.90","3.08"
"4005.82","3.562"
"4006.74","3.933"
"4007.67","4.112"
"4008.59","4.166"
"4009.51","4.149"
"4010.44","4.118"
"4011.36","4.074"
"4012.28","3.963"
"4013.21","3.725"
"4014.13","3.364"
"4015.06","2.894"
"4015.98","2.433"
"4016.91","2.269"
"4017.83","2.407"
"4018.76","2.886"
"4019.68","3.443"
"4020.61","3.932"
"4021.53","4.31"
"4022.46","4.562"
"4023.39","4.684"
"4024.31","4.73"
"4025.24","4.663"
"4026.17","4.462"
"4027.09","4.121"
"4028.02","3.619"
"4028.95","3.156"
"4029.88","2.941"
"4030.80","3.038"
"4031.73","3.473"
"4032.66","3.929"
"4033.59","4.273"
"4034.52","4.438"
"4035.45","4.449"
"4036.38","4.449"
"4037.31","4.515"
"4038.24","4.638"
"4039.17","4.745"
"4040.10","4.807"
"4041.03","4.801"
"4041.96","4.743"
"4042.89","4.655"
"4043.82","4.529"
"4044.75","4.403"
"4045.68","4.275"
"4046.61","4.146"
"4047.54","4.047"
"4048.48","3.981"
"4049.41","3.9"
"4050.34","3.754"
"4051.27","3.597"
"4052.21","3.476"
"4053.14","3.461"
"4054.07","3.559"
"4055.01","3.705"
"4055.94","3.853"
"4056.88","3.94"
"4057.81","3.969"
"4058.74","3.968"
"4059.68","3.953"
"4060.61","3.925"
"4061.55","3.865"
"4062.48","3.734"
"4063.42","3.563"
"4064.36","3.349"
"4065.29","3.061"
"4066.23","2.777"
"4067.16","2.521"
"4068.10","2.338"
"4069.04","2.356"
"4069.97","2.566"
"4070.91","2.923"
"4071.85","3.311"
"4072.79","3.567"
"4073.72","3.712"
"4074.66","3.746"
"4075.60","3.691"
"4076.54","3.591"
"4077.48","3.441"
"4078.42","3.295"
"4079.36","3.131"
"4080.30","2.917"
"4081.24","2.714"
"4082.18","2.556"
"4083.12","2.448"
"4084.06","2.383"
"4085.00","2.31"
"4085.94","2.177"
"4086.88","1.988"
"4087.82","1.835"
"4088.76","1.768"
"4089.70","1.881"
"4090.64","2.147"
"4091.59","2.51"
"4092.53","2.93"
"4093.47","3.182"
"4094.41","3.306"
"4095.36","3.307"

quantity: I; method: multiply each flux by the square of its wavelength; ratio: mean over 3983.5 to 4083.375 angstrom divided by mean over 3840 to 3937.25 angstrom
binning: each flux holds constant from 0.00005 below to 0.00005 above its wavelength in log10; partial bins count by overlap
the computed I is 1.58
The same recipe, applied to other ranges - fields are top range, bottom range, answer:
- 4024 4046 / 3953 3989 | 1.73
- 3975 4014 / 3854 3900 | 1.31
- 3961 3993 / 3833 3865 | 0.94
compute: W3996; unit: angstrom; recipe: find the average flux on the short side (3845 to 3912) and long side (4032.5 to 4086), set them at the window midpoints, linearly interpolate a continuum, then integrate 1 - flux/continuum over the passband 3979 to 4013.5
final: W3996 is 4.49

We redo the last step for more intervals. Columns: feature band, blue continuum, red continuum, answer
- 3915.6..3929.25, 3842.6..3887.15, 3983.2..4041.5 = 5.5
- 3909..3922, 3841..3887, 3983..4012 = 2.3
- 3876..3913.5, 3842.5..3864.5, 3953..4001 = 8.3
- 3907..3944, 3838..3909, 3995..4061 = 5.1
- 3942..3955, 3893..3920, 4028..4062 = 0.6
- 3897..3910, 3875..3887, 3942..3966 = 4.0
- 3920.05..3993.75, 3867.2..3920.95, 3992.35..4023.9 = 7.8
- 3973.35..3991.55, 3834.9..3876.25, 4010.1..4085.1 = 5.4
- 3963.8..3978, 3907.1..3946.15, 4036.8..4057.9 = 3.1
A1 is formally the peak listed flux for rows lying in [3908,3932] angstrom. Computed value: 3.296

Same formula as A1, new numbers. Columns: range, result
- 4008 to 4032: 4.73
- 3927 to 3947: 3.383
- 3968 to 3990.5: 3.706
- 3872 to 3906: 2.846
